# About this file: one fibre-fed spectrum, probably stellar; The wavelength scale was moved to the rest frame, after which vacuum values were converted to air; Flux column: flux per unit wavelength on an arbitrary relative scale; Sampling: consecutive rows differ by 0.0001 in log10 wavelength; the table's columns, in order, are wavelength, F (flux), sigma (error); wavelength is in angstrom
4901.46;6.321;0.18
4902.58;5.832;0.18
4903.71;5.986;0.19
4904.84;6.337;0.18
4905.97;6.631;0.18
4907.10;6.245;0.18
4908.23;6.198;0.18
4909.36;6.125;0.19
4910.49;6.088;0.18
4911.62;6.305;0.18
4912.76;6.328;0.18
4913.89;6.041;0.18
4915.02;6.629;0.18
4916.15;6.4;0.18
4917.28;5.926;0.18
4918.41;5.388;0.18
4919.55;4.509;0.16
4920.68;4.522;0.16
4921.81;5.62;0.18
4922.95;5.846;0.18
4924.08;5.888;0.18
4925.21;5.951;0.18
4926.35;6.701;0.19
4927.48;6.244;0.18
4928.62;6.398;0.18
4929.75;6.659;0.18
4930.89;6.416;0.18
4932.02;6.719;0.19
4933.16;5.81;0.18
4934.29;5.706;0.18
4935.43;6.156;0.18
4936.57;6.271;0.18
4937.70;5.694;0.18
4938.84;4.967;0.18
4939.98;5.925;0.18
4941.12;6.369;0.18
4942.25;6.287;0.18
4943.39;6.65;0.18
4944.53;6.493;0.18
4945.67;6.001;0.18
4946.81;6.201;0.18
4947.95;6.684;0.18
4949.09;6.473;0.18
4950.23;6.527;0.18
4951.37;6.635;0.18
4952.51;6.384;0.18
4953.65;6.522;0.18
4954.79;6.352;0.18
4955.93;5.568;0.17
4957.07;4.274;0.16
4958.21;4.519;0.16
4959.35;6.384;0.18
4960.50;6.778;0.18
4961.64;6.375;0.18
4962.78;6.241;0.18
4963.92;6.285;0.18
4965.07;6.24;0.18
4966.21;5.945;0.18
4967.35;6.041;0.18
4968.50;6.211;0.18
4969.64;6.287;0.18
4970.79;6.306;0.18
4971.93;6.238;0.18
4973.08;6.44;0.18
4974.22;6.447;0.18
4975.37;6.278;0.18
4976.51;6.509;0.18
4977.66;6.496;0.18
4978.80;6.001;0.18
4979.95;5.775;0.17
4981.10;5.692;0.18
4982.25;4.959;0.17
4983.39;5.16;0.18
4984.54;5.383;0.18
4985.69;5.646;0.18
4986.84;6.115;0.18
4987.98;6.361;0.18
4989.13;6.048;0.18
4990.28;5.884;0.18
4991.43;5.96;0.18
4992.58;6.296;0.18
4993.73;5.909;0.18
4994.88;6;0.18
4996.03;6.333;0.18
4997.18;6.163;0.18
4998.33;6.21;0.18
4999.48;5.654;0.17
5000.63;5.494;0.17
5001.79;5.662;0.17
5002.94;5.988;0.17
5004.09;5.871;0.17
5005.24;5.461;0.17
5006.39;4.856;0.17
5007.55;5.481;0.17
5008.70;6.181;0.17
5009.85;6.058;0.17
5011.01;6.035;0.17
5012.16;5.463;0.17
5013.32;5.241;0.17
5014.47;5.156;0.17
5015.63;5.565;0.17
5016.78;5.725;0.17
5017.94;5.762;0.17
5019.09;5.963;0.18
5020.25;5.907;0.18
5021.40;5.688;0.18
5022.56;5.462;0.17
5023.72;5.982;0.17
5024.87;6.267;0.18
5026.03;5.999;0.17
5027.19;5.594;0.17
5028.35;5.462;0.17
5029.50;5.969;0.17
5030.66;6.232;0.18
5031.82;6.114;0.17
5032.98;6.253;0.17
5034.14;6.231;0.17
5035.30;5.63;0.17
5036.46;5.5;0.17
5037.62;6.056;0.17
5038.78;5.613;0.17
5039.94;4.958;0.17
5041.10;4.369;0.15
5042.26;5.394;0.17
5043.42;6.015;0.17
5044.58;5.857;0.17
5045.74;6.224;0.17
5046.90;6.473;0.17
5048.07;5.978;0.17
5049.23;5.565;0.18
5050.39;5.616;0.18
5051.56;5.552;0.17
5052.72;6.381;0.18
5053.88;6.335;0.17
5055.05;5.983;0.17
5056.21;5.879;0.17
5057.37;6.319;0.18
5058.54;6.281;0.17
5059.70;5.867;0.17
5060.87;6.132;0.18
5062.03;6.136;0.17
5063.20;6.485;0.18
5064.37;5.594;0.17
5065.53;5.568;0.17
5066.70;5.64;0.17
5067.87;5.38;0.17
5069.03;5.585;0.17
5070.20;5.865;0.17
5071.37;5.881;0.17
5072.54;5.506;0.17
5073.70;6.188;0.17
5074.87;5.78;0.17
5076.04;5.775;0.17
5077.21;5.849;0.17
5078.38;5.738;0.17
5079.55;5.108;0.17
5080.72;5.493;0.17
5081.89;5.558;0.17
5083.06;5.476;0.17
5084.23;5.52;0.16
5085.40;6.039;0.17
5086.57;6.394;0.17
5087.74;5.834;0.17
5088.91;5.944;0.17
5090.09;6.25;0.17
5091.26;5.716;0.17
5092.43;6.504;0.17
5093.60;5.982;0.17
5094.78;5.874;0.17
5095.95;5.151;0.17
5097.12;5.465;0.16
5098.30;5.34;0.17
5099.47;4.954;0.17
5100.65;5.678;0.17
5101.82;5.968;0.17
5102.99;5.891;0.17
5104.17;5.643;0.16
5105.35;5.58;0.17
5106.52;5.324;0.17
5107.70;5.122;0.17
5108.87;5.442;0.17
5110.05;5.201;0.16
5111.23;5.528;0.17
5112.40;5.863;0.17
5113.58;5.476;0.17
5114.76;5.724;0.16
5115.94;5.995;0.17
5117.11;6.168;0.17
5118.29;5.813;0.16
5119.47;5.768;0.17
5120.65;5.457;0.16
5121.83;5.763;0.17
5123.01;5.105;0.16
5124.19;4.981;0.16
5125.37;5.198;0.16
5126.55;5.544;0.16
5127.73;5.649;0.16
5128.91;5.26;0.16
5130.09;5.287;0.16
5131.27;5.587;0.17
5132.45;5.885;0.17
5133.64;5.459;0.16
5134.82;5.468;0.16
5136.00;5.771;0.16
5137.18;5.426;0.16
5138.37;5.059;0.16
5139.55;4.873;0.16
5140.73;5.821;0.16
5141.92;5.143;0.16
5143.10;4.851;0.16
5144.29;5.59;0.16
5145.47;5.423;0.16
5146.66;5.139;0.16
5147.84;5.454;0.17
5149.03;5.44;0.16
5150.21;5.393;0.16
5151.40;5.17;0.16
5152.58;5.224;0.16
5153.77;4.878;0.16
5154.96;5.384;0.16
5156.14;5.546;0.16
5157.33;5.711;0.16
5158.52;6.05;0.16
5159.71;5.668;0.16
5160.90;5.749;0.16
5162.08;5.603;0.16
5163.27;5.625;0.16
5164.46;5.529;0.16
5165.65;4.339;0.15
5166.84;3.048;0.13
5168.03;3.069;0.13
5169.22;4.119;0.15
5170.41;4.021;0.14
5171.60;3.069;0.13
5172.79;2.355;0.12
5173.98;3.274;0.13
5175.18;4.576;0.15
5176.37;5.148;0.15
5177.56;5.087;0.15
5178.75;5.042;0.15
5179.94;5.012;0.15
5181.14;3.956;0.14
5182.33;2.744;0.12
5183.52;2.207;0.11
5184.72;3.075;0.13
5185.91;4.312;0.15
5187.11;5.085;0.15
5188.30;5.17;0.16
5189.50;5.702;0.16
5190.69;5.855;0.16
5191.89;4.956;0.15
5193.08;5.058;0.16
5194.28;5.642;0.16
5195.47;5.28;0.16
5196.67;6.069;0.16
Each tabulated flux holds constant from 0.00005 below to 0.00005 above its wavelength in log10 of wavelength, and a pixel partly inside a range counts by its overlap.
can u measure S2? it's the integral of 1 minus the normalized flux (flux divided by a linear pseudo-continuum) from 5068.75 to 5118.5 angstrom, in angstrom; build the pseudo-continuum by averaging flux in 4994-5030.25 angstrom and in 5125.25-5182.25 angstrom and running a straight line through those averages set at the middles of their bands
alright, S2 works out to -3.54 angstrom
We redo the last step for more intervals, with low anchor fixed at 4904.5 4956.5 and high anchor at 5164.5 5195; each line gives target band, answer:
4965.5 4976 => -0.8 angstrom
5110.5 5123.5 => -2.6 angstrom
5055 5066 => -1.9 angstrom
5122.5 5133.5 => -1.8 angstrom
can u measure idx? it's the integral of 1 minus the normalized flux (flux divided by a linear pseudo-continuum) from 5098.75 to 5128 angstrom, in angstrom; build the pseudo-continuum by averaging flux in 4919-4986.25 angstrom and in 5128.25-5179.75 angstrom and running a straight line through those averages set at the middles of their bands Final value -1.9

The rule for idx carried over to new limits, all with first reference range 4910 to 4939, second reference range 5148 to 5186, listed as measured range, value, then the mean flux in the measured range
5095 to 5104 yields -1.0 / 5.52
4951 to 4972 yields -1.1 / 6.08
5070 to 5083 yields -1.5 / 5.69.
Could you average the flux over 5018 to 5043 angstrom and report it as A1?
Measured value 5.75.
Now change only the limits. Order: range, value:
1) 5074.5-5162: 5.56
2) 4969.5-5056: 5.85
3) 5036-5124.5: 5.73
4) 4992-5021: 5.78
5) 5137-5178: 4.9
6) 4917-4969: 6.04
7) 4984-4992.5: 5.94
